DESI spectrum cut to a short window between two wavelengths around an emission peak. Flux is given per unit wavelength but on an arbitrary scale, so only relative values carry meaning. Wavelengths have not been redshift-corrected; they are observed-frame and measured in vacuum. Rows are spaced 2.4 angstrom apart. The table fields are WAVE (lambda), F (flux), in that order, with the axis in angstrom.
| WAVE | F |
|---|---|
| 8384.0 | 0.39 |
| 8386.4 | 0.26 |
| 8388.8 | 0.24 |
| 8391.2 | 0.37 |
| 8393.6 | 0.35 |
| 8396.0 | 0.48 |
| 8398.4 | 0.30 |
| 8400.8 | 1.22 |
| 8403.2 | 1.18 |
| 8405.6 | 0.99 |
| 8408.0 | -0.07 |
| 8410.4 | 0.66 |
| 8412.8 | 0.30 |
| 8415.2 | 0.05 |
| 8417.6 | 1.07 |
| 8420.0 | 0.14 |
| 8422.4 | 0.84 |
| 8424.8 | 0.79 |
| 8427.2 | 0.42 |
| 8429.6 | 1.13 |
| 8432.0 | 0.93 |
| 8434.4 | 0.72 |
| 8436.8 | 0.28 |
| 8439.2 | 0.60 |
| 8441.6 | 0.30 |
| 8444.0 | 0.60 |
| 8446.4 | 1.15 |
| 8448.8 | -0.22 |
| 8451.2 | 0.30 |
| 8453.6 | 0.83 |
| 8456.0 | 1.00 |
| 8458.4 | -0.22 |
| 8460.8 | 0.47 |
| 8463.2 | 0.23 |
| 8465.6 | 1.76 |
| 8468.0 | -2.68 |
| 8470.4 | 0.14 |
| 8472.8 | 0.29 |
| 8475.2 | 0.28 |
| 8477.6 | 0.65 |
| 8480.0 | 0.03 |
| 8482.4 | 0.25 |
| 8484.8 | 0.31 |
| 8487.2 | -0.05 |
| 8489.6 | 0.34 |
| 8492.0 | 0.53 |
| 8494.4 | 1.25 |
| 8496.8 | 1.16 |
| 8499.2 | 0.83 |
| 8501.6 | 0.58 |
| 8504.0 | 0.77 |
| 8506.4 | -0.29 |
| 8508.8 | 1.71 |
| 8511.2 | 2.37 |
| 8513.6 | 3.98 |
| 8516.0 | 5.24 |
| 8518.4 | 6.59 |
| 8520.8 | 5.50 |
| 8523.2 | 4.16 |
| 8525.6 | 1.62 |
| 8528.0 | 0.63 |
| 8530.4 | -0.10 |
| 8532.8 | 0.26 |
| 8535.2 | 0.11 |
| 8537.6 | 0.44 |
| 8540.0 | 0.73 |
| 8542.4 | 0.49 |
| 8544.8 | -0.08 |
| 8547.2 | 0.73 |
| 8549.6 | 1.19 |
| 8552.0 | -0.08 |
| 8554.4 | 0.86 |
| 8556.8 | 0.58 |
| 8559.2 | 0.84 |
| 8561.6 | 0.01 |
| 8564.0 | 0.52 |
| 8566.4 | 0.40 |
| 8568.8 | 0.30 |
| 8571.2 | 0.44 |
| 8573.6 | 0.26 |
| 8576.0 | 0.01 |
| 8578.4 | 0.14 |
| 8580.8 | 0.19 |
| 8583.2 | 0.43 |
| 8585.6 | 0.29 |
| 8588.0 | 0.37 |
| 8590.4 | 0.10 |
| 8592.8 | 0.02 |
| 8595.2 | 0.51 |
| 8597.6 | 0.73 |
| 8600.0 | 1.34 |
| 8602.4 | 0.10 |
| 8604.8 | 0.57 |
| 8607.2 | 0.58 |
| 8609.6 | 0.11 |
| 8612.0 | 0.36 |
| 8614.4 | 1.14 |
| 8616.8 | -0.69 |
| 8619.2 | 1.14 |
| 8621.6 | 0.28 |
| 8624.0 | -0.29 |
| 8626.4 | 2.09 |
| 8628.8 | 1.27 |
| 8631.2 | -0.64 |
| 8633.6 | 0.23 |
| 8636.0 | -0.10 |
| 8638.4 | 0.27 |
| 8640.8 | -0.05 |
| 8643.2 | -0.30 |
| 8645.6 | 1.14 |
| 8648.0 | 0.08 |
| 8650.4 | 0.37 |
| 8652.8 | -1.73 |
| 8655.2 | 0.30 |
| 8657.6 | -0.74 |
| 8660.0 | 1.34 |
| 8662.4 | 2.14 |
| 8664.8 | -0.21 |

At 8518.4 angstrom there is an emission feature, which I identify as [O II]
